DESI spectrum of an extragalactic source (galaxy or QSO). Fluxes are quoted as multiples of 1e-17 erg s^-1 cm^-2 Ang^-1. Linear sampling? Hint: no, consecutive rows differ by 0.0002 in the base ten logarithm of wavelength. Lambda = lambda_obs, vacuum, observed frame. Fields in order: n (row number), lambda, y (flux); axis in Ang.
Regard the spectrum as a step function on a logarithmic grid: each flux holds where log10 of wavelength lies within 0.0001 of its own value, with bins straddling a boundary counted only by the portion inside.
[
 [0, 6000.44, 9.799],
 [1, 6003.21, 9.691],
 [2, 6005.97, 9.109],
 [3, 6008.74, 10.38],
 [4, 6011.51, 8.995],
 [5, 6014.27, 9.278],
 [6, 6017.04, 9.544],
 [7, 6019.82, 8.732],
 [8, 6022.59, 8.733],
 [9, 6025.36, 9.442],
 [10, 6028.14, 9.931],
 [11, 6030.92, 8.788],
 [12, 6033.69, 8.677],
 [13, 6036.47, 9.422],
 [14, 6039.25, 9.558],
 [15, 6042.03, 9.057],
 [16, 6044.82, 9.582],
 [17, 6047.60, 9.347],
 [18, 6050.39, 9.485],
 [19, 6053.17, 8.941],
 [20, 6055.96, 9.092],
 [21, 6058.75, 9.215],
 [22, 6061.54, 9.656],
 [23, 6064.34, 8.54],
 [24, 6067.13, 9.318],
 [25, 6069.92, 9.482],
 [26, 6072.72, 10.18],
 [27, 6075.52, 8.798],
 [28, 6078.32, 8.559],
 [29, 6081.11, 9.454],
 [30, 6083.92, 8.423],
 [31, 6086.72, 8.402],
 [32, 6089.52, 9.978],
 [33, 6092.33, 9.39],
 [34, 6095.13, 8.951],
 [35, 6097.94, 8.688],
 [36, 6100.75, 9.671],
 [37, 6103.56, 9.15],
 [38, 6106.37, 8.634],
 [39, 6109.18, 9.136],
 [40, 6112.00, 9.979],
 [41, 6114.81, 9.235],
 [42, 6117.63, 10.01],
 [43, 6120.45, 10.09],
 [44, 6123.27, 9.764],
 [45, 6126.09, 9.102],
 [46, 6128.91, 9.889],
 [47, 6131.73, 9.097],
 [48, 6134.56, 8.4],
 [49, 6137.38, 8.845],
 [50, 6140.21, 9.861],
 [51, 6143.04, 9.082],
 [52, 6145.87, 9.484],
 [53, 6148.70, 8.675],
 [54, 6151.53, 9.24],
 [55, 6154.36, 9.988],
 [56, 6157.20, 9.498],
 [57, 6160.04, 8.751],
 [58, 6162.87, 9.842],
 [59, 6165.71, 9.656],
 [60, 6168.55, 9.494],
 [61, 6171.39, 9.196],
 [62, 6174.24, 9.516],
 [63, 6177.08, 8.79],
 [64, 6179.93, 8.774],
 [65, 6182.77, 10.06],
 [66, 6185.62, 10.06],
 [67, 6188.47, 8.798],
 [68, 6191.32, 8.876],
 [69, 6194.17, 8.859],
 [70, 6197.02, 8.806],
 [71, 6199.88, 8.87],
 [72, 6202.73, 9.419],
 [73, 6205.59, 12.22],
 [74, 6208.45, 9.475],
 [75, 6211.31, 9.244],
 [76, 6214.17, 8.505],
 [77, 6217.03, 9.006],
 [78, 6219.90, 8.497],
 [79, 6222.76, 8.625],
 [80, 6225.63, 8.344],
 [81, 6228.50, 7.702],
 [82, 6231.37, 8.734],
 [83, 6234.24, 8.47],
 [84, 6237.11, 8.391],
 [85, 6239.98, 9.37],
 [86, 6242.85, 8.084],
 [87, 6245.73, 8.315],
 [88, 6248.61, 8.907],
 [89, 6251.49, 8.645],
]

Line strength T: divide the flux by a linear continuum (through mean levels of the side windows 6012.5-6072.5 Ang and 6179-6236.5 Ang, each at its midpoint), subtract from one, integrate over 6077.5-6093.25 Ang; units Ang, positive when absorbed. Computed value 0.3 Ang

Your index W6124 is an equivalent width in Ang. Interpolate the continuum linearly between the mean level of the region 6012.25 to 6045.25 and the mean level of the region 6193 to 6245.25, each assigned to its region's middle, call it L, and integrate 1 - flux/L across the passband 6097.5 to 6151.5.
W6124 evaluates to -1.50 Ang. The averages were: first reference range 9.21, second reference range 8.91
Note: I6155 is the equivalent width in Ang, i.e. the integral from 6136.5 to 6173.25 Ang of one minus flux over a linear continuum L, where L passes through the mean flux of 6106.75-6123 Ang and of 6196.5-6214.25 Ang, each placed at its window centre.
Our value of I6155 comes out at 0.98 Ang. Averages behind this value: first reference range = 9.63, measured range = 9.36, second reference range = 9.62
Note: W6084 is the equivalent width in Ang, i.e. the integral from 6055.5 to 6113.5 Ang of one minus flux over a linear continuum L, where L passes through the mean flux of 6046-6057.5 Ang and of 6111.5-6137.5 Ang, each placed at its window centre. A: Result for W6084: 0.94 Ang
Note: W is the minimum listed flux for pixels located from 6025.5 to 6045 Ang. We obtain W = 8.677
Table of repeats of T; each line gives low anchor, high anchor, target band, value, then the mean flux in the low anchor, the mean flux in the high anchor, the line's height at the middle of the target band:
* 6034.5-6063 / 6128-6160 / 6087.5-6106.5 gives 0.1 Ang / 9.32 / 9.24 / 9.28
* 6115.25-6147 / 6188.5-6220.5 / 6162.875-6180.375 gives 0.0 Ang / 9.41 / 9.25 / 9.32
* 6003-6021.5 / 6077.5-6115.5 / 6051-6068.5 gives 0.2 Ang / 9.36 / 9.13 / 9.23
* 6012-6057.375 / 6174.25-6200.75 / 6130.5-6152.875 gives 0.2 Ang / 9.22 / 9.13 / 9.16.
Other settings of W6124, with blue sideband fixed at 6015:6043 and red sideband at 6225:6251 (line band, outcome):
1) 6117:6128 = -1.1 Ang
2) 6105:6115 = -0.4 Ang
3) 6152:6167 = -1.3 Ang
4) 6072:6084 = -0.1 Ang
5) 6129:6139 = -0.1 Ang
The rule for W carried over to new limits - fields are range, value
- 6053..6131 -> 8.402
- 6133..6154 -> 8.4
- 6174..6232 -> 7.702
